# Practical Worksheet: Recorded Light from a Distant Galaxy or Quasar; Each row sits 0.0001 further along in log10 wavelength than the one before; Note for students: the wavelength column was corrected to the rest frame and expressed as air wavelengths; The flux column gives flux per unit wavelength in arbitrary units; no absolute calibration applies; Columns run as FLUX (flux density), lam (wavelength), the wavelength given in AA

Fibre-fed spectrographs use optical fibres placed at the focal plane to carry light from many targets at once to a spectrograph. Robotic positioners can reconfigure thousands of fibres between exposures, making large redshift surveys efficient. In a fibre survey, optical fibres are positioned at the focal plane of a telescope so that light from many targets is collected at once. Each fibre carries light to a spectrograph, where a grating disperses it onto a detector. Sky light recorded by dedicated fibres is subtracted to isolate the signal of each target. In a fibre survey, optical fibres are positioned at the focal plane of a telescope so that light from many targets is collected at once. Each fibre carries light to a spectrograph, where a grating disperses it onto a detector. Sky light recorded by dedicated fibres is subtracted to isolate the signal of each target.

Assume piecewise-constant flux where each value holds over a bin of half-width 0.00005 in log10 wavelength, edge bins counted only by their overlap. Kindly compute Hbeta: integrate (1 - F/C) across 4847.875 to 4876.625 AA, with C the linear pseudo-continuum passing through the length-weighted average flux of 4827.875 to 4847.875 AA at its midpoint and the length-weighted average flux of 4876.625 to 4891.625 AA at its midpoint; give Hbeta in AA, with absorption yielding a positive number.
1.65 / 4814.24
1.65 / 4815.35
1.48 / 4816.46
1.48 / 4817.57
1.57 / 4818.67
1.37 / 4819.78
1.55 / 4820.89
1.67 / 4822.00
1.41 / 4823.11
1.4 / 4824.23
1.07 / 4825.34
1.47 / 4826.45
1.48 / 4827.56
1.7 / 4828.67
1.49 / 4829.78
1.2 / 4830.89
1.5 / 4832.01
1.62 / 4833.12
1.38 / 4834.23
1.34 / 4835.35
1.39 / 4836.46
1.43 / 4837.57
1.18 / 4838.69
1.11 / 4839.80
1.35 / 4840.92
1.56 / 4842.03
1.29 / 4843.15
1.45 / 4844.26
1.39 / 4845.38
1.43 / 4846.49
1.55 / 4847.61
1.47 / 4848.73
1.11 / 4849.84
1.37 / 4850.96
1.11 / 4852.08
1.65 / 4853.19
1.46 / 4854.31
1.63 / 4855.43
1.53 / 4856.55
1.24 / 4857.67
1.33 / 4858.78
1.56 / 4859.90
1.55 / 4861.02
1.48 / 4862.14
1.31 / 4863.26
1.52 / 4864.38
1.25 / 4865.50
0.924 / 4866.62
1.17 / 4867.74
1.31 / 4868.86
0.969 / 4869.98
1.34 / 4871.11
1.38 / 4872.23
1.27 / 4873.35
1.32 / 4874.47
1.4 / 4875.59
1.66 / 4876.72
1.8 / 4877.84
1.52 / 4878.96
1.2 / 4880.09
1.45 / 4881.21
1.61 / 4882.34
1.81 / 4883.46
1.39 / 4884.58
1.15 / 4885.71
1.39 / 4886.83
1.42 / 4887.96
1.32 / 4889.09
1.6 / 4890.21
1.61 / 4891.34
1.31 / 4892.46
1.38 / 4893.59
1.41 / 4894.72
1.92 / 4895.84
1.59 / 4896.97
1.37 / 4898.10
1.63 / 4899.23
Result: 1.91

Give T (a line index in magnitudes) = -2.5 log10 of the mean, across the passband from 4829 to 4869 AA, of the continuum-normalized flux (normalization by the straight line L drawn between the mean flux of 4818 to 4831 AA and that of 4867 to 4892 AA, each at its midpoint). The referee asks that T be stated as 0.04 mag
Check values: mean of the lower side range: 1.46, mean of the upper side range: 1.41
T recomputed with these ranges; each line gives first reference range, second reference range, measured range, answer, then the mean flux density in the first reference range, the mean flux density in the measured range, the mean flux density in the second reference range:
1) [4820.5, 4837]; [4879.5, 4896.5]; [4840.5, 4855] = 0.04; 1.44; 1.4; 1.47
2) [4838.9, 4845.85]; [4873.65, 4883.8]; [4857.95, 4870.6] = 0.11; 1.35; 1.31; 1.52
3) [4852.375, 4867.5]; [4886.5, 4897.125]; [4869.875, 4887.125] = 0.02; 1.41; 1.43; 1.49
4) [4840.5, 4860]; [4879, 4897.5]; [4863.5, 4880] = 0.08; 1.41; 1.34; 1.47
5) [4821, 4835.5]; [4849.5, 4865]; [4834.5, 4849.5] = 0.05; 1.45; 1.38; 1.42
